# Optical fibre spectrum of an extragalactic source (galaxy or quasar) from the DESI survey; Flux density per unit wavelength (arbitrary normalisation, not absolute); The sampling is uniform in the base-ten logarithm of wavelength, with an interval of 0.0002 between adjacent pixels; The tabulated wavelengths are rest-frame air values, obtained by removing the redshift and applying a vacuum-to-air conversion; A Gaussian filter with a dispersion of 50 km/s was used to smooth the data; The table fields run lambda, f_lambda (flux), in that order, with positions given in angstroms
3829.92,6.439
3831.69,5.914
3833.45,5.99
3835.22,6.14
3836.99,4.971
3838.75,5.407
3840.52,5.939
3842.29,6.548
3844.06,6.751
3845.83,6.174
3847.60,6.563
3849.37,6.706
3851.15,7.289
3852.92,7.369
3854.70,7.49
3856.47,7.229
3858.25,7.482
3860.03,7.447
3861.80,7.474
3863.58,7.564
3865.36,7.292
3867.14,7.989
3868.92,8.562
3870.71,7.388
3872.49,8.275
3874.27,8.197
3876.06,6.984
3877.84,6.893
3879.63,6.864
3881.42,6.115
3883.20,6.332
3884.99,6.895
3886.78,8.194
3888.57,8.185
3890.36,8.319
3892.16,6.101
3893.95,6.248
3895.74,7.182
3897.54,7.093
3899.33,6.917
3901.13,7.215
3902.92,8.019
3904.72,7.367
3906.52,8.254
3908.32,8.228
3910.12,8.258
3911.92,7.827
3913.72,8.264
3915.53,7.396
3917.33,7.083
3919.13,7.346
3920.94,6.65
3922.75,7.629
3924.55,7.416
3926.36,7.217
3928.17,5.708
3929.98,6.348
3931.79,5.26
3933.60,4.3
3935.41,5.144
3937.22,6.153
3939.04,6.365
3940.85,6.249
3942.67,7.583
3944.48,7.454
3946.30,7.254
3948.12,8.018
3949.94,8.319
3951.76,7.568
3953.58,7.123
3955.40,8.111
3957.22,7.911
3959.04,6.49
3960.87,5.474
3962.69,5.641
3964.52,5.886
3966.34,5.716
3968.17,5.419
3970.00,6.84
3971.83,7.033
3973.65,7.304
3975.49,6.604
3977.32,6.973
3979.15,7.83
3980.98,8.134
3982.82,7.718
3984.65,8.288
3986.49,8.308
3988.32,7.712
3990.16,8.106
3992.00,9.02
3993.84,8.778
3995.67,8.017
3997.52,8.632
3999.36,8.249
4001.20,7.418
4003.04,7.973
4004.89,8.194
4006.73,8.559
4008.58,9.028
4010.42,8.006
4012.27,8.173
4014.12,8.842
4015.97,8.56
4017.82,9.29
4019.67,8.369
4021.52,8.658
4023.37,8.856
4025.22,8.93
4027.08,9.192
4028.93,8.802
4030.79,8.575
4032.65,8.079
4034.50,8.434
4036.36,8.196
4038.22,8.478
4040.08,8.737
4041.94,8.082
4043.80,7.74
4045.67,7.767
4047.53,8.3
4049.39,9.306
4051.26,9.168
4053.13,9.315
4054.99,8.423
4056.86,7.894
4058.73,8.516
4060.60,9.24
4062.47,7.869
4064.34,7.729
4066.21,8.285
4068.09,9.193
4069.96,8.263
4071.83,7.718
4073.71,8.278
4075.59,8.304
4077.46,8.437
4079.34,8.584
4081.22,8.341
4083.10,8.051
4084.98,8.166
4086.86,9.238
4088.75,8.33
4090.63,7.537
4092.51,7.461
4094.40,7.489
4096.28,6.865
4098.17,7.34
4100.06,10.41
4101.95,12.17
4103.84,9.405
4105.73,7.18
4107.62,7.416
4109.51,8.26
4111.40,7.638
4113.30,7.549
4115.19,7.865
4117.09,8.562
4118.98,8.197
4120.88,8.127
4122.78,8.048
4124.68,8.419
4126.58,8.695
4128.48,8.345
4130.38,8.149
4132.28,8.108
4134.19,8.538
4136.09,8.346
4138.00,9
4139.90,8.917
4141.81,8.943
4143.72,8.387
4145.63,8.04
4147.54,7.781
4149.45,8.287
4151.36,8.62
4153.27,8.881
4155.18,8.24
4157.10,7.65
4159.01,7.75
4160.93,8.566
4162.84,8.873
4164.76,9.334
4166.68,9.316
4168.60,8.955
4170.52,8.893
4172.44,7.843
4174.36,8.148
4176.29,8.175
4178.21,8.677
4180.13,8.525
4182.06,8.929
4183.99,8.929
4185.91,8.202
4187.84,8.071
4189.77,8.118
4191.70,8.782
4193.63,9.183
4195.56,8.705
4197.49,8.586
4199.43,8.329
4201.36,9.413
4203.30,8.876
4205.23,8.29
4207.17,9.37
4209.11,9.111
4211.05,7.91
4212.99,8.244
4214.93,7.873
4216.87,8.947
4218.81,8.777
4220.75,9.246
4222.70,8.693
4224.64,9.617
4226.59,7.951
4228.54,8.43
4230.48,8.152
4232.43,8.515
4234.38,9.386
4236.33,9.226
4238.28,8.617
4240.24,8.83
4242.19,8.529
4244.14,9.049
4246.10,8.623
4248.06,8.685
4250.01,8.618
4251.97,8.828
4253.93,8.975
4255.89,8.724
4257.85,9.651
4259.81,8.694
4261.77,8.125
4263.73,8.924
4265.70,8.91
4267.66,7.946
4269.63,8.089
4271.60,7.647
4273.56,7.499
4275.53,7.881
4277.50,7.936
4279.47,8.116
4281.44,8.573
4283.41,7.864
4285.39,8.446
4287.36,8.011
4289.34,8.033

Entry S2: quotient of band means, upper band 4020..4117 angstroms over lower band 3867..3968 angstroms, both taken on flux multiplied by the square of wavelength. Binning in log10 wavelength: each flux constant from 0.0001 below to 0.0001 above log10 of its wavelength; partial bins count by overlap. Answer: 1.28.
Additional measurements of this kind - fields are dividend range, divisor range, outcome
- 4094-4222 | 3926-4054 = 1.20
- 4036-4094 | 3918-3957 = 1.30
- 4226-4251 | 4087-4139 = 1.11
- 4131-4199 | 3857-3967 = 1.36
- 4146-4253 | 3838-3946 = 1.42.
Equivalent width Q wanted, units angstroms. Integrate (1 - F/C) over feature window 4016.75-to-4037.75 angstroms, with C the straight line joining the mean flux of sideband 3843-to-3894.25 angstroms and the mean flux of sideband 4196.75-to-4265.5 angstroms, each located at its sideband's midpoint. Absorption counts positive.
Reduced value -2.0 angstroms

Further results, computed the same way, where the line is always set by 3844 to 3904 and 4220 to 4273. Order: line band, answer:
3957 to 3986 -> 3.09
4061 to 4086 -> -0.78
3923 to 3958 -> 3.23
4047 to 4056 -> -1.11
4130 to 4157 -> -0.45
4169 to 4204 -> -0.53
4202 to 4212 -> -0.24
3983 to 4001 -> -1.33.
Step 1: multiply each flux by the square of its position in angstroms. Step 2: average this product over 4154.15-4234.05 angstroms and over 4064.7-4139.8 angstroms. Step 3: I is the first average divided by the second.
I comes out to 1.08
